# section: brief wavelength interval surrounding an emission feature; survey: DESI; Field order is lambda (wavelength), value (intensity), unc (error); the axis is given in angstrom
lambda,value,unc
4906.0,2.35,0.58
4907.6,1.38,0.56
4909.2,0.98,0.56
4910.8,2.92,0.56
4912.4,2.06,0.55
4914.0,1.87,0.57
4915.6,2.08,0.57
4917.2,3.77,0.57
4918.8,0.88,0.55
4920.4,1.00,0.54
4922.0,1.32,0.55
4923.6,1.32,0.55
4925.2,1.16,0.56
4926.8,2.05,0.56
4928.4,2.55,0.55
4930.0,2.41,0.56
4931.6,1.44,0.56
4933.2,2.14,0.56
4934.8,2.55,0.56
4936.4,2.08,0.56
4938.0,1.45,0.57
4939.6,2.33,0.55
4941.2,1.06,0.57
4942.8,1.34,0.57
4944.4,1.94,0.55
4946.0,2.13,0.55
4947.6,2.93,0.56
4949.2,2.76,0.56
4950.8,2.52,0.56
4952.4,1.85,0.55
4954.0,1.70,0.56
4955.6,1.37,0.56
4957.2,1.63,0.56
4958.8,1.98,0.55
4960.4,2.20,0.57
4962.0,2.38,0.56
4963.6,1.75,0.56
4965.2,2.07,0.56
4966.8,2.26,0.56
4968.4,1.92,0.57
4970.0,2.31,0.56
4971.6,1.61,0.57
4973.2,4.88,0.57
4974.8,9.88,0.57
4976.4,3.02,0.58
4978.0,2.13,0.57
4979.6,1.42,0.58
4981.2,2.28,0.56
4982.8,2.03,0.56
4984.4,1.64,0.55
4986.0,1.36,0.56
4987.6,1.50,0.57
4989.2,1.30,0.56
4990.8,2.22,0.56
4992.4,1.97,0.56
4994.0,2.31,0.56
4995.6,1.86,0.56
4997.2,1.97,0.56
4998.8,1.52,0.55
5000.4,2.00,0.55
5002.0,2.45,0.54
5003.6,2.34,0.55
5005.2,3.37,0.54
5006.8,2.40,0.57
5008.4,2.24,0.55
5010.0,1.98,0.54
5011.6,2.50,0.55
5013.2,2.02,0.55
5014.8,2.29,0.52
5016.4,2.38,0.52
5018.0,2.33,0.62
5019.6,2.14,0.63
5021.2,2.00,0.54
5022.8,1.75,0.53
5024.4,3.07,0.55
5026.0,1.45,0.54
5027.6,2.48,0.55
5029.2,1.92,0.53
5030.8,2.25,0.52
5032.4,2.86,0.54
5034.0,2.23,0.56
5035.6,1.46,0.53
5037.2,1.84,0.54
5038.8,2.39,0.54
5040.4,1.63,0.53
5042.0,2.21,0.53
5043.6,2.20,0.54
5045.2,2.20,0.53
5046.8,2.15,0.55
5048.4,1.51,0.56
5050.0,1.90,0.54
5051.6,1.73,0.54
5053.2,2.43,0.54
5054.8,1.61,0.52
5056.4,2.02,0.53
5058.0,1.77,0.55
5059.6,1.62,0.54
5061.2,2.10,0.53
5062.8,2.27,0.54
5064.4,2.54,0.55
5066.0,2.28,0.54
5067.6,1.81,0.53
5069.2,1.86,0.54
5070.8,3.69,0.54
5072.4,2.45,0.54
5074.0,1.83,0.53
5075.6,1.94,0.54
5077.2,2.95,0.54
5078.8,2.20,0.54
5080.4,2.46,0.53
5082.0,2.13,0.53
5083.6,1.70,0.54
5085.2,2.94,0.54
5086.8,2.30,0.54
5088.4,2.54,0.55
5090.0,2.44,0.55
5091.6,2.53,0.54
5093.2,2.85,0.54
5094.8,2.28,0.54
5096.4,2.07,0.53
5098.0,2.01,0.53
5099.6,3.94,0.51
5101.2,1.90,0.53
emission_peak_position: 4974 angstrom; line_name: H-gamma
